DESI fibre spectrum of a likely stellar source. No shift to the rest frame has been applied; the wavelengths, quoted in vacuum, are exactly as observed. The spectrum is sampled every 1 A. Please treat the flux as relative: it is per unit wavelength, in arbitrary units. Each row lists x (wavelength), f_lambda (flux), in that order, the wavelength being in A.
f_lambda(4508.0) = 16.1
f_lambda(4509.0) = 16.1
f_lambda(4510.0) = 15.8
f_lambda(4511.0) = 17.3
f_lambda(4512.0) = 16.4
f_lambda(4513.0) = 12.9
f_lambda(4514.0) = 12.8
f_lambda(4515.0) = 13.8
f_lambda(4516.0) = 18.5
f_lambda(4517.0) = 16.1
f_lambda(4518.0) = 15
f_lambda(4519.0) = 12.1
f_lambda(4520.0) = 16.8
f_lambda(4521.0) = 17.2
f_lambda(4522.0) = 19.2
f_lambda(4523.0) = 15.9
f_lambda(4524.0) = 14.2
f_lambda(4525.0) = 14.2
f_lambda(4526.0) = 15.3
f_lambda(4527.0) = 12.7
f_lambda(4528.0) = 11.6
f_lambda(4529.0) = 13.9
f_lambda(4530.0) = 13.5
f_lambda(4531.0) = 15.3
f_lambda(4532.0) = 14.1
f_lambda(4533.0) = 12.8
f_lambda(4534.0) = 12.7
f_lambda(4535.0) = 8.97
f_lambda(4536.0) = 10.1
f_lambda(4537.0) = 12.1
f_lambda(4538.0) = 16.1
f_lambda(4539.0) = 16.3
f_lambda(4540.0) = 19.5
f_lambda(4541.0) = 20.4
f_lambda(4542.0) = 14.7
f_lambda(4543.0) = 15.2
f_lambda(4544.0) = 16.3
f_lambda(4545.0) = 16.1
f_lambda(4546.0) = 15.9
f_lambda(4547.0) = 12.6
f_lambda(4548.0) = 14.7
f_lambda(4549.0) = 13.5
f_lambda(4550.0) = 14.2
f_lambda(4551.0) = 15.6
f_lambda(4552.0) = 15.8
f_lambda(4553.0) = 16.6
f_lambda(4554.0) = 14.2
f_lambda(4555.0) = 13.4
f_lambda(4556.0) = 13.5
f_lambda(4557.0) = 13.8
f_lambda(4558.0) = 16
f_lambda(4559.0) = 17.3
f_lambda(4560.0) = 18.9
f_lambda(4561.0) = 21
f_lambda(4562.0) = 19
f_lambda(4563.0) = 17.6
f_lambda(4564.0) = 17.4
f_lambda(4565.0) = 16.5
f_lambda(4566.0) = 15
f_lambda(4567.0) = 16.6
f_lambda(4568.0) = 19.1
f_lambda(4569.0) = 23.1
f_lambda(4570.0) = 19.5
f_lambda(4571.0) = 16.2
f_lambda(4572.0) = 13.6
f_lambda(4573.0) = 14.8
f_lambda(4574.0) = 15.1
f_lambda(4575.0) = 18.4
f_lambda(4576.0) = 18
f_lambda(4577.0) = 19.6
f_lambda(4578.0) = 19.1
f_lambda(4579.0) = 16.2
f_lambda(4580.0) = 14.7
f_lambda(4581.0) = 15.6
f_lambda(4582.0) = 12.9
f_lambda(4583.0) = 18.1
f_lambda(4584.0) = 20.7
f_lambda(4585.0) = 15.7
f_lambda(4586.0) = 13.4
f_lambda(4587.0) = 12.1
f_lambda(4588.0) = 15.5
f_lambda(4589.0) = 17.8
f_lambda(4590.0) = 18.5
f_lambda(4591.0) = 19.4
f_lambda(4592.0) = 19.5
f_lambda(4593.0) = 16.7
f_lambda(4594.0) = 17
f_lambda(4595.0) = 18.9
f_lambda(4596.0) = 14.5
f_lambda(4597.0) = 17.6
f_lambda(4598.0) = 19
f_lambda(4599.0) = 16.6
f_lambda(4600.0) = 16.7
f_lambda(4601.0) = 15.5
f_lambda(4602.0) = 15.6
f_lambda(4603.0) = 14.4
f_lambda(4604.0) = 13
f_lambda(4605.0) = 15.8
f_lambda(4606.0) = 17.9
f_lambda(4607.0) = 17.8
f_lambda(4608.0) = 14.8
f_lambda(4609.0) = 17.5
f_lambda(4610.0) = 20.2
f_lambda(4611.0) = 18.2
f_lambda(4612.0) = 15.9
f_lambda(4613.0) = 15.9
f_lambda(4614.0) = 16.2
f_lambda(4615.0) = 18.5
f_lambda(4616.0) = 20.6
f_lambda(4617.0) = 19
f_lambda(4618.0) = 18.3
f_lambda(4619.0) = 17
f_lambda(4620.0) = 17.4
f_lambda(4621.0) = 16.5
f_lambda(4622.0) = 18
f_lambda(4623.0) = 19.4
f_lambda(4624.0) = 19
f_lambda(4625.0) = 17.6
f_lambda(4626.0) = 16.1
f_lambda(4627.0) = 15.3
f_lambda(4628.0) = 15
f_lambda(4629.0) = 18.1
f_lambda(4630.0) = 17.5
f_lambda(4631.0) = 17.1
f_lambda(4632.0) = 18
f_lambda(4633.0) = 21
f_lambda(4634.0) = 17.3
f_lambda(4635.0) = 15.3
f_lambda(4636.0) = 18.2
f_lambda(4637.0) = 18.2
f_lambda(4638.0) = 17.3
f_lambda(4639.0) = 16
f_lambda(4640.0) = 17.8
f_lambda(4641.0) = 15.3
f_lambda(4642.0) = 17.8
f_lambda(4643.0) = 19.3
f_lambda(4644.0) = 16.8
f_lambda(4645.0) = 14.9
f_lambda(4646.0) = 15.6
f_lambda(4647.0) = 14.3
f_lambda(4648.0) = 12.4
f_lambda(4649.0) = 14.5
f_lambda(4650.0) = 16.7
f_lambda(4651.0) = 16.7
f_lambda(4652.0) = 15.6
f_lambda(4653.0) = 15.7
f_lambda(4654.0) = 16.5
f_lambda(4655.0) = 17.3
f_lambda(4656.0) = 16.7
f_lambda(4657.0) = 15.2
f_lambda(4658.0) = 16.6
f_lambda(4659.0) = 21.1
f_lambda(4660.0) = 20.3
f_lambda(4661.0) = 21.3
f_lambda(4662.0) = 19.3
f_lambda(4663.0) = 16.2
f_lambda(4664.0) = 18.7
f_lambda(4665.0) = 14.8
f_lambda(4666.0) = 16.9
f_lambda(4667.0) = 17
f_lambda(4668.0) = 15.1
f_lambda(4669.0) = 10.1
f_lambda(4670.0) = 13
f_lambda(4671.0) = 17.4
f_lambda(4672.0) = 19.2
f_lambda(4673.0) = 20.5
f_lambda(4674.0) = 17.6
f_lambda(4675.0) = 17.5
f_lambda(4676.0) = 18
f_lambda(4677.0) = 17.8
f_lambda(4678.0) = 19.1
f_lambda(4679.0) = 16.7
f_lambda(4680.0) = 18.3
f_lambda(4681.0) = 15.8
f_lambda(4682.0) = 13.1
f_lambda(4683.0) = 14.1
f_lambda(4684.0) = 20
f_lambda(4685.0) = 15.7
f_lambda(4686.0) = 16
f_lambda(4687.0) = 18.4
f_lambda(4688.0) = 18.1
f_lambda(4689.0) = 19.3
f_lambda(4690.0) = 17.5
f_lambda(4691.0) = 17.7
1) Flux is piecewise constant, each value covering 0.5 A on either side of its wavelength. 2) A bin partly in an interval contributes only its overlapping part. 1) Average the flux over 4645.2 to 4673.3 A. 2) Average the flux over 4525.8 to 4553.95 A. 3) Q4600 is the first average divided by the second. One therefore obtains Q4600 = 1.14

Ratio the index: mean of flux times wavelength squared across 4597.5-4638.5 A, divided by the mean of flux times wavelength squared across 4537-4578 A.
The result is 1.1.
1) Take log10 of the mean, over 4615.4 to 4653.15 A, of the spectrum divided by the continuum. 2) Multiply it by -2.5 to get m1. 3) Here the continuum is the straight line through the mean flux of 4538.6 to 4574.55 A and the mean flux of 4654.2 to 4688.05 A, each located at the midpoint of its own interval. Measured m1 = -0.010 mag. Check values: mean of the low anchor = 16.4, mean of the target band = 17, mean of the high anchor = 17.1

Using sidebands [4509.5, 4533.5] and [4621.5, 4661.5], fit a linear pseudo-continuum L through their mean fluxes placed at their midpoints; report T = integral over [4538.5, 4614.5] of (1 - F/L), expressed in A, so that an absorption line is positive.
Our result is -3.3 A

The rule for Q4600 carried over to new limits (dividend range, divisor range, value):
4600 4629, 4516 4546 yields 1.15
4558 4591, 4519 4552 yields 1.16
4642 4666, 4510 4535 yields 1.15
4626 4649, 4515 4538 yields 1.17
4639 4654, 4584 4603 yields 0.96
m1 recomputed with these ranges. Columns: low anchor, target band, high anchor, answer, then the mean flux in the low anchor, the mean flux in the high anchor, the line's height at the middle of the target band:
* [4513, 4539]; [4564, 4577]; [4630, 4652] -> -0.14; 14.2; 16.7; 15.2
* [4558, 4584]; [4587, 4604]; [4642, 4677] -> 0.03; 17.4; 16.8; 17.2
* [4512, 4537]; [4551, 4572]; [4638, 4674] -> -0.14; 14.2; 16.7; 14.9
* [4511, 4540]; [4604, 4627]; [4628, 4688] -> -0.09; 14.4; 16.9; 16.1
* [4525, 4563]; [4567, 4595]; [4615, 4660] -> -0.08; 15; 17.1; 15.8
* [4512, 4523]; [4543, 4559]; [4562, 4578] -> 0.13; 15.5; 17.5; 16.8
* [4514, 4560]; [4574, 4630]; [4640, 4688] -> -0.08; 14.9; 16.8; 15.8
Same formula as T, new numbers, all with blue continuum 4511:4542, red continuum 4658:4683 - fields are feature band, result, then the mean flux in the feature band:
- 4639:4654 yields 0.73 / 16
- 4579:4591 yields -0.25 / 16.1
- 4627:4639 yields -0.60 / 17.4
